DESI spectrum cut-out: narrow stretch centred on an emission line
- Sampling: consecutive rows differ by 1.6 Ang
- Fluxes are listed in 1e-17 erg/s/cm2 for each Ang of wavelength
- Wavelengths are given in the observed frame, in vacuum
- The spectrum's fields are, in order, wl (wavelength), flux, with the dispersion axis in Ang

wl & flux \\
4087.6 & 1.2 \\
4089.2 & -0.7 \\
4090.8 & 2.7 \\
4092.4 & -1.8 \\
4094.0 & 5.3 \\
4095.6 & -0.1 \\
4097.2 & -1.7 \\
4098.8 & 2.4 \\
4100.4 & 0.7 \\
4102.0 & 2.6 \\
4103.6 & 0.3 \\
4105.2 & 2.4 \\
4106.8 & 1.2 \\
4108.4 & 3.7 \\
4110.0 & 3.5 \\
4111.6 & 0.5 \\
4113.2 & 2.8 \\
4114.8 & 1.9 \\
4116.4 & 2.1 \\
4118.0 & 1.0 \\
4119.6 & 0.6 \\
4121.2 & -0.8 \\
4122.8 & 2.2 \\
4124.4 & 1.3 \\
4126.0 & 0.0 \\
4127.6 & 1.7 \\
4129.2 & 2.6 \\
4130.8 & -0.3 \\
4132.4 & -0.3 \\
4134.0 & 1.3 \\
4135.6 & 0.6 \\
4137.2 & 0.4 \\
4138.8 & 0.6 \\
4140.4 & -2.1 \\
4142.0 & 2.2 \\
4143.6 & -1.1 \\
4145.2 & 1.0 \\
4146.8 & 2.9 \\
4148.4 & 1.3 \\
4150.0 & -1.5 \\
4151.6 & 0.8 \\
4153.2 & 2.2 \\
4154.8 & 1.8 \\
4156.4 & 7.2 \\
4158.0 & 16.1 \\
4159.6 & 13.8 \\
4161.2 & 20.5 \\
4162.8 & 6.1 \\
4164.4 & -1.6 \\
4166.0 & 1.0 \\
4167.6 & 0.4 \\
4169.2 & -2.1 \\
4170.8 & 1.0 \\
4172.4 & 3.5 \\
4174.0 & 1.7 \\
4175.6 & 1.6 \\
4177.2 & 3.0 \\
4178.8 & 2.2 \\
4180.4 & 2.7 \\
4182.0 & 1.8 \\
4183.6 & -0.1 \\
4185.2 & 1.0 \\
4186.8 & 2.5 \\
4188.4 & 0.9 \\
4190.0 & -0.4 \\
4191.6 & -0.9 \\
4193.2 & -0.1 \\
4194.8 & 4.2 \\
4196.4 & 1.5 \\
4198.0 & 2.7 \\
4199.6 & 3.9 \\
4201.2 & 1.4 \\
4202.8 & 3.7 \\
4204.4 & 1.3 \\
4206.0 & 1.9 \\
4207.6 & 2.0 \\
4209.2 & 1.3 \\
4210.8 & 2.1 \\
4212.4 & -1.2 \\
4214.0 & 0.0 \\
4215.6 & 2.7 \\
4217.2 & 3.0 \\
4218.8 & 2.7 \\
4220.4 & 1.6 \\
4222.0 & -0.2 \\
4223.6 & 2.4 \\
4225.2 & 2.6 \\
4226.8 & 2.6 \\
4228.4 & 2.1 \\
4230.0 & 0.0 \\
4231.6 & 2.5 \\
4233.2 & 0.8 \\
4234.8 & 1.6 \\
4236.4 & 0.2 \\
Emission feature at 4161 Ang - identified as [O II] 3727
